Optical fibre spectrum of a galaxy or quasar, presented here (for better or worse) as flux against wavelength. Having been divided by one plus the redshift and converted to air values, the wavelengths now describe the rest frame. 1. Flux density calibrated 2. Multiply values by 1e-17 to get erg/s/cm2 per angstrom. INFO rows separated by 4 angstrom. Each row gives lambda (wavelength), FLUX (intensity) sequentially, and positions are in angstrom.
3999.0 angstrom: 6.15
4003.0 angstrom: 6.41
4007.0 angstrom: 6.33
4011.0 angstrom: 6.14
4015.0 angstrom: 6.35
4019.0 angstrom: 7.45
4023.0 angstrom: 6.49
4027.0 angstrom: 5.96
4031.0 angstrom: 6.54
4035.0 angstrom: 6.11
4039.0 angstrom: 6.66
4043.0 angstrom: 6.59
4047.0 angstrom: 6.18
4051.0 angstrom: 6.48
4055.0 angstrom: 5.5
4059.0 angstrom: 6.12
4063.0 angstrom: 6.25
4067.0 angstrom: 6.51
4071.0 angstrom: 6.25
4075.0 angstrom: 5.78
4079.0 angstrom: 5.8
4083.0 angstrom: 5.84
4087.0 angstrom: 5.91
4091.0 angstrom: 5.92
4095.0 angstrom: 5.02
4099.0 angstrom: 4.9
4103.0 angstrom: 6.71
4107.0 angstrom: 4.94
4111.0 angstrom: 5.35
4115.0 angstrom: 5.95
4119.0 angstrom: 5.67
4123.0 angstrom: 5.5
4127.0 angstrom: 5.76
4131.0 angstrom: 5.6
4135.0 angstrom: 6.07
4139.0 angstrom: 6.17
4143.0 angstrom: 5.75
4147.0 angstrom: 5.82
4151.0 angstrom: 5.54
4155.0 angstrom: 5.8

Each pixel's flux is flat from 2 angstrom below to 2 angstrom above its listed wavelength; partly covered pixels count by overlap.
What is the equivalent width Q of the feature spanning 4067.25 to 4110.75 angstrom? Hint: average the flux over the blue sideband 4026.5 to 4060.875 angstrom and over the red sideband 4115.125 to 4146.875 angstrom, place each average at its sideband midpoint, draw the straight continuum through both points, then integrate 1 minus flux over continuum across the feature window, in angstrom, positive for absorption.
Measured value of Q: 2.1 angstrom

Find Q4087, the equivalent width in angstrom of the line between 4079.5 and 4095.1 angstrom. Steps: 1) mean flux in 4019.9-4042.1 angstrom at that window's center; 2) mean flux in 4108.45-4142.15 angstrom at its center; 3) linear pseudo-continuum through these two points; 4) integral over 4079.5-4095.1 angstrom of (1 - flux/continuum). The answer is 0.7 angstrom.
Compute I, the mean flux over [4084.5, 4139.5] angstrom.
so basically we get 5.66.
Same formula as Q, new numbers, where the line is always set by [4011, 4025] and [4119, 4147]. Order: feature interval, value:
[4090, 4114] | 2.23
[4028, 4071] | 1.00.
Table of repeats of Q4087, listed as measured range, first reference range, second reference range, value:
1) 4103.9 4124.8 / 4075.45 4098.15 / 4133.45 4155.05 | 0.8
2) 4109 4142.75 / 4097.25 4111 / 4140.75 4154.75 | -0.9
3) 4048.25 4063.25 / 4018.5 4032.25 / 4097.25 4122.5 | 0.3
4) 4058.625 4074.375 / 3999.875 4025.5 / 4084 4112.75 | -0.9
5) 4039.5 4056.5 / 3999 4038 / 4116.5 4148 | 0.0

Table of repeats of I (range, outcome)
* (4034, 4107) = 6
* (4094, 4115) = 5.46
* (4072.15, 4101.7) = 5.64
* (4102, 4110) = 5.66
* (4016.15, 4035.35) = 6.54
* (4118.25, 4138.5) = 5.76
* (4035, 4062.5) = 6.24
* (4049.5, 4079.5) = 6.09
